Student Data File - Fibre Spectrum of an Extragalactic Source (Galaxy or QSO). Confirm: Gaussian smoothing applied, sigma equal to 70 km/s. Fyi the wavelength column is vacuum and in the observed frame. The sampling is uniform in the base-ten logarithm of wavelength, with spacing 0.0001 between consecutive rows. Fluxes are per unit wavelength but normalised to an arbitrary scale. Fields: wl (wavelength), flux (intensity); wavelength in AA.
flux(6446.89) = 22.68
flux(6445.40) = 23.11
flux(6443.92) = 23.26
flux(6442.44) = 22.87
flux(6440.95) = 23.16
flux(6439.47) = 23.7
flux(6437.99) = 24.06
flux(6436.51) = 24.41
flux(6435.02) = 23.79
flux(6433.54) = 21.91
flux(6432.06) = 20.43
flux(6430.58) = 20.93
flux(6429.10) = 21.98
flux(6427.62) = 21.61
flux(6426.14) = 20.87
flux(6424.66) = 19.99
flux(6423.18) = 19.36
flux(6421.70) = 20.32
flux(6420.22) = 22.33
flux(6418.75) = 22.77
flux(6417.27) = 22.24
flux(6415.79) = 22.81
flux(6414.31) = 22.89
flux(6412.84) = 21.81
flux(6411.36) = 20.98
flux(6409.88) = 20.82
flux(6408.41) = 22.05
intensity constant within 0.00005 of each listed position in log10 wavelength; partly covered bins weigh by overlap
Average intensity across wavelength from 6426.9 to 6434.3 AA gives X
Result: 21.4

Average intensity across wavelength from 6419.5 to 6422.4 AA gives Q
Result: 21.3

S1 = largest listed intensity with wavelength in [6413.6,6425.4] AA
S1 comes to 22.89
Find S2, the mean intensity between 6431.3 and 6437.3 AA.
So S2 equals 22.6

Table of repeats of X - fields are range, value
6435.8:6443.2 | 23.7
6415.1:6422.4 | 22.1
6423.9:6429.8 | 21.1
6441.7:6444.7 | 23.1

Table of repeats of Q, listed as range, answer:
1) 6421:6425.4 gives 19.9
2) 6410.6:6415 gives 21.9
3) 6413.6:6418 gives 22.6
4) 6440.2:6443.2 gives 23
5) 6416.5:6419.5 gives 22.5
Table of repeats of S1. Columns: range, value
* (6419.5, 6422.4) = 22.33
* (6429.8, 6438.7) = 24.41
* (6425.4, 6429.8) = 21.98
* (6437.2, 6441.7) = 24.06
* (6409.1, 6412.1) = 20.98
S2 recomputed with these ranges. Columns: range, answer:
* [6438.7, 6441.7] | 23.4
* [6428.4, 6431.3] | 21.5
